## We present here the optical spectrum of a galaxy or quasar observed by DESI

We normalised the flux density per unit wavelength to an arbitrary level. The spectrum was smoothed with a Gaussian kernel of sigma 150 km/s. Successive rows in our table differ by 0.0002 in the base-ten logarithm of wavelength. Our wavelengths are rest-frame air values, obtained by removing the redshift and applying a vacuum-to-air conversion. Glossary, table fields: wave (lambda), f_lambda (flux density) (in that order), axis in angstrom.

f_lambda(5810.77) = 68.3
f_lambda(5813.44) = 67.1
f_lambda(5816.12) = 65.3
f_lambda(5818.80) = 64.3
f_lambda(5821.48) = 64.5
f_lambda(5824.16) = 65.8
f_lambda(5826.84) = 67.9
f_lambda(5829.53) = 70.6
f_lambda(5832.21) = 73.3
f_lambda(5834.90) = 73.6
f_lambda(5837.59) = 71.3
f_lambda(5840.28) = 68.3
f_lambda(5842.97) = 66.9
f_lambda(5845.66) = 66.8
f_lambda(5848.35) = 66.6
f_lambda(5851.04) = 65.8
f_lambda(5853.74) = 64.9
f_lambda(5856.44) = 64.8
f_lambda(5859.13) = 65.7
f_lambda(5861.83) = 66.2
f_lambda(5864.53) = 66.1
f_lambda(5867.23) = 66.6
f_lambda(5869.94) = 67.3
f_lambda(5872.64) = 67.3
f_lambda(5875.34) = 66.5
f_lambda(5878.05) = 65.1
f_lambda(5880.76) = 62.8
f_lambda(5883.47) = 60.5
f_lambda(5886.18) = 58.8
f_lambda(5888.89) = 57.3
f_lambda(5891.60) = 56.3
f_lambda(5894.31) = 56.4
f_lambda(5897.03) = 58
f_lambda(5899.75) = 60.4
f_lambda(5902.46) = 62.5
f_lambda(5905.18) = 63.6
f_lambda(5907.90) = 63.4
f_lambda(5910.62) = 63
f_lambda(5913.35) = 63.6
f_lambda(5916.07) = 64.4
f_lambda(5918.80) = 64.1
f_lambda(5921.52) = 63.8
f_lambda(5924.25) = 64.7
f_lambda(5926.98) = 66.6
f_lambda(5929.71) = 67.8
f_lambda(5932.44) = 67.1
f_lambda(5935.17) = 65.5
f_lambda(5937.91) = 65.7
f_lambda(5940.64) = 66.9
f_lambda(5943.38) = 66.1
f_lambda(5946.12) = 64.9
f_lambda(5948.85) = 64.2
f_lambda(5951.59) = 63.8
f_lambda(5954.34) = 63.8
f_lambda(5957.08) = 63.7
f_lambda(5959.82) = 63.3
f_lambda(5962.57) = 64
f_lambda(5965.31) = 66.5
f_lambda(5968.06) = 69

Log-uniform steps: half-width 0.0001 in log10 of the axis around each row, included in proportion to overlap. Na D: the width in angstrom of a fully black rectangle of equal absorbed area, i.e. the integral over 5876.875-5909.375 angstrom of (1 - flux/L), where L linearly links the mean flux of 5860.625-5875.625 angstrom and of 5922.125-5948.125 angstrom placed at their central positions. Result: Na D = 3.0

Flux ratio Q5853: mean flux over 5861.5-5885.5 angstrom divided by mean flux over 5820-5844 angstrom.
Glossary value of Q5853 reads 0.94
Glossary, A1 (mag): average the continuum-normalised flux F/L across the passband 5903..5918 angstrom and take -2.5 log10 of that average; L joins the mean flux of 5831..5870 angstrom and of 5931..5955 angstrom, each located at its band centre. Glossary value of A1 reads 0.044 mag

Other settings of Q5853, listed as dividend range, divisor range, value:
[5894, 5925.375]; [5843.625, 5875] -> 0.94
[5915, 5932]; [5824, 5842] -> 0.93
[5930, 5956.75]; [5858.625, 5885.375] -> 1.00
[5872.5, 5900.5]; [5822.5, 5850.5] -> 0.88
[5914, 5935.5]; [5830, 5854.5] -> 0.95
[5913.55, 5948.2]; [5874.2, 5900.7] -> 1.09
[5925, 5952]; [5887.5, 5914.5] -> 1.09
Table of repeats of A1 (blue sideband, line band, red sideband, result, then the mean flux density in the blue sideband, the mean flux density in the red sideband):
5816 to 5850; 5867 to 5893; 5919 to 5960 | 0.07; 68.2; 65.2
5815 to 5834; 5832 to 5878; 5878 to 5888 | -0.05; 67.6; 61.1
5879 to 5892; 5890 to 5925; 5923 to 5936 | 0.02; 59.5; 66.4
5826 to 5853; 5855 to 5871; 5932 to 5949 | 0.04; 69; 65.8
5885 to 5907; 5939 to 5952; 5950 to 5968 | -0.03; 59.3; 64.5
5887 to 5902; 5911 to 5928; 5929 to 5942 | -0.02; 58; 66.6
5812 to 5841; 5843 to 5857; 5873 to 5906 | -0.01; 68.4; 60.8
